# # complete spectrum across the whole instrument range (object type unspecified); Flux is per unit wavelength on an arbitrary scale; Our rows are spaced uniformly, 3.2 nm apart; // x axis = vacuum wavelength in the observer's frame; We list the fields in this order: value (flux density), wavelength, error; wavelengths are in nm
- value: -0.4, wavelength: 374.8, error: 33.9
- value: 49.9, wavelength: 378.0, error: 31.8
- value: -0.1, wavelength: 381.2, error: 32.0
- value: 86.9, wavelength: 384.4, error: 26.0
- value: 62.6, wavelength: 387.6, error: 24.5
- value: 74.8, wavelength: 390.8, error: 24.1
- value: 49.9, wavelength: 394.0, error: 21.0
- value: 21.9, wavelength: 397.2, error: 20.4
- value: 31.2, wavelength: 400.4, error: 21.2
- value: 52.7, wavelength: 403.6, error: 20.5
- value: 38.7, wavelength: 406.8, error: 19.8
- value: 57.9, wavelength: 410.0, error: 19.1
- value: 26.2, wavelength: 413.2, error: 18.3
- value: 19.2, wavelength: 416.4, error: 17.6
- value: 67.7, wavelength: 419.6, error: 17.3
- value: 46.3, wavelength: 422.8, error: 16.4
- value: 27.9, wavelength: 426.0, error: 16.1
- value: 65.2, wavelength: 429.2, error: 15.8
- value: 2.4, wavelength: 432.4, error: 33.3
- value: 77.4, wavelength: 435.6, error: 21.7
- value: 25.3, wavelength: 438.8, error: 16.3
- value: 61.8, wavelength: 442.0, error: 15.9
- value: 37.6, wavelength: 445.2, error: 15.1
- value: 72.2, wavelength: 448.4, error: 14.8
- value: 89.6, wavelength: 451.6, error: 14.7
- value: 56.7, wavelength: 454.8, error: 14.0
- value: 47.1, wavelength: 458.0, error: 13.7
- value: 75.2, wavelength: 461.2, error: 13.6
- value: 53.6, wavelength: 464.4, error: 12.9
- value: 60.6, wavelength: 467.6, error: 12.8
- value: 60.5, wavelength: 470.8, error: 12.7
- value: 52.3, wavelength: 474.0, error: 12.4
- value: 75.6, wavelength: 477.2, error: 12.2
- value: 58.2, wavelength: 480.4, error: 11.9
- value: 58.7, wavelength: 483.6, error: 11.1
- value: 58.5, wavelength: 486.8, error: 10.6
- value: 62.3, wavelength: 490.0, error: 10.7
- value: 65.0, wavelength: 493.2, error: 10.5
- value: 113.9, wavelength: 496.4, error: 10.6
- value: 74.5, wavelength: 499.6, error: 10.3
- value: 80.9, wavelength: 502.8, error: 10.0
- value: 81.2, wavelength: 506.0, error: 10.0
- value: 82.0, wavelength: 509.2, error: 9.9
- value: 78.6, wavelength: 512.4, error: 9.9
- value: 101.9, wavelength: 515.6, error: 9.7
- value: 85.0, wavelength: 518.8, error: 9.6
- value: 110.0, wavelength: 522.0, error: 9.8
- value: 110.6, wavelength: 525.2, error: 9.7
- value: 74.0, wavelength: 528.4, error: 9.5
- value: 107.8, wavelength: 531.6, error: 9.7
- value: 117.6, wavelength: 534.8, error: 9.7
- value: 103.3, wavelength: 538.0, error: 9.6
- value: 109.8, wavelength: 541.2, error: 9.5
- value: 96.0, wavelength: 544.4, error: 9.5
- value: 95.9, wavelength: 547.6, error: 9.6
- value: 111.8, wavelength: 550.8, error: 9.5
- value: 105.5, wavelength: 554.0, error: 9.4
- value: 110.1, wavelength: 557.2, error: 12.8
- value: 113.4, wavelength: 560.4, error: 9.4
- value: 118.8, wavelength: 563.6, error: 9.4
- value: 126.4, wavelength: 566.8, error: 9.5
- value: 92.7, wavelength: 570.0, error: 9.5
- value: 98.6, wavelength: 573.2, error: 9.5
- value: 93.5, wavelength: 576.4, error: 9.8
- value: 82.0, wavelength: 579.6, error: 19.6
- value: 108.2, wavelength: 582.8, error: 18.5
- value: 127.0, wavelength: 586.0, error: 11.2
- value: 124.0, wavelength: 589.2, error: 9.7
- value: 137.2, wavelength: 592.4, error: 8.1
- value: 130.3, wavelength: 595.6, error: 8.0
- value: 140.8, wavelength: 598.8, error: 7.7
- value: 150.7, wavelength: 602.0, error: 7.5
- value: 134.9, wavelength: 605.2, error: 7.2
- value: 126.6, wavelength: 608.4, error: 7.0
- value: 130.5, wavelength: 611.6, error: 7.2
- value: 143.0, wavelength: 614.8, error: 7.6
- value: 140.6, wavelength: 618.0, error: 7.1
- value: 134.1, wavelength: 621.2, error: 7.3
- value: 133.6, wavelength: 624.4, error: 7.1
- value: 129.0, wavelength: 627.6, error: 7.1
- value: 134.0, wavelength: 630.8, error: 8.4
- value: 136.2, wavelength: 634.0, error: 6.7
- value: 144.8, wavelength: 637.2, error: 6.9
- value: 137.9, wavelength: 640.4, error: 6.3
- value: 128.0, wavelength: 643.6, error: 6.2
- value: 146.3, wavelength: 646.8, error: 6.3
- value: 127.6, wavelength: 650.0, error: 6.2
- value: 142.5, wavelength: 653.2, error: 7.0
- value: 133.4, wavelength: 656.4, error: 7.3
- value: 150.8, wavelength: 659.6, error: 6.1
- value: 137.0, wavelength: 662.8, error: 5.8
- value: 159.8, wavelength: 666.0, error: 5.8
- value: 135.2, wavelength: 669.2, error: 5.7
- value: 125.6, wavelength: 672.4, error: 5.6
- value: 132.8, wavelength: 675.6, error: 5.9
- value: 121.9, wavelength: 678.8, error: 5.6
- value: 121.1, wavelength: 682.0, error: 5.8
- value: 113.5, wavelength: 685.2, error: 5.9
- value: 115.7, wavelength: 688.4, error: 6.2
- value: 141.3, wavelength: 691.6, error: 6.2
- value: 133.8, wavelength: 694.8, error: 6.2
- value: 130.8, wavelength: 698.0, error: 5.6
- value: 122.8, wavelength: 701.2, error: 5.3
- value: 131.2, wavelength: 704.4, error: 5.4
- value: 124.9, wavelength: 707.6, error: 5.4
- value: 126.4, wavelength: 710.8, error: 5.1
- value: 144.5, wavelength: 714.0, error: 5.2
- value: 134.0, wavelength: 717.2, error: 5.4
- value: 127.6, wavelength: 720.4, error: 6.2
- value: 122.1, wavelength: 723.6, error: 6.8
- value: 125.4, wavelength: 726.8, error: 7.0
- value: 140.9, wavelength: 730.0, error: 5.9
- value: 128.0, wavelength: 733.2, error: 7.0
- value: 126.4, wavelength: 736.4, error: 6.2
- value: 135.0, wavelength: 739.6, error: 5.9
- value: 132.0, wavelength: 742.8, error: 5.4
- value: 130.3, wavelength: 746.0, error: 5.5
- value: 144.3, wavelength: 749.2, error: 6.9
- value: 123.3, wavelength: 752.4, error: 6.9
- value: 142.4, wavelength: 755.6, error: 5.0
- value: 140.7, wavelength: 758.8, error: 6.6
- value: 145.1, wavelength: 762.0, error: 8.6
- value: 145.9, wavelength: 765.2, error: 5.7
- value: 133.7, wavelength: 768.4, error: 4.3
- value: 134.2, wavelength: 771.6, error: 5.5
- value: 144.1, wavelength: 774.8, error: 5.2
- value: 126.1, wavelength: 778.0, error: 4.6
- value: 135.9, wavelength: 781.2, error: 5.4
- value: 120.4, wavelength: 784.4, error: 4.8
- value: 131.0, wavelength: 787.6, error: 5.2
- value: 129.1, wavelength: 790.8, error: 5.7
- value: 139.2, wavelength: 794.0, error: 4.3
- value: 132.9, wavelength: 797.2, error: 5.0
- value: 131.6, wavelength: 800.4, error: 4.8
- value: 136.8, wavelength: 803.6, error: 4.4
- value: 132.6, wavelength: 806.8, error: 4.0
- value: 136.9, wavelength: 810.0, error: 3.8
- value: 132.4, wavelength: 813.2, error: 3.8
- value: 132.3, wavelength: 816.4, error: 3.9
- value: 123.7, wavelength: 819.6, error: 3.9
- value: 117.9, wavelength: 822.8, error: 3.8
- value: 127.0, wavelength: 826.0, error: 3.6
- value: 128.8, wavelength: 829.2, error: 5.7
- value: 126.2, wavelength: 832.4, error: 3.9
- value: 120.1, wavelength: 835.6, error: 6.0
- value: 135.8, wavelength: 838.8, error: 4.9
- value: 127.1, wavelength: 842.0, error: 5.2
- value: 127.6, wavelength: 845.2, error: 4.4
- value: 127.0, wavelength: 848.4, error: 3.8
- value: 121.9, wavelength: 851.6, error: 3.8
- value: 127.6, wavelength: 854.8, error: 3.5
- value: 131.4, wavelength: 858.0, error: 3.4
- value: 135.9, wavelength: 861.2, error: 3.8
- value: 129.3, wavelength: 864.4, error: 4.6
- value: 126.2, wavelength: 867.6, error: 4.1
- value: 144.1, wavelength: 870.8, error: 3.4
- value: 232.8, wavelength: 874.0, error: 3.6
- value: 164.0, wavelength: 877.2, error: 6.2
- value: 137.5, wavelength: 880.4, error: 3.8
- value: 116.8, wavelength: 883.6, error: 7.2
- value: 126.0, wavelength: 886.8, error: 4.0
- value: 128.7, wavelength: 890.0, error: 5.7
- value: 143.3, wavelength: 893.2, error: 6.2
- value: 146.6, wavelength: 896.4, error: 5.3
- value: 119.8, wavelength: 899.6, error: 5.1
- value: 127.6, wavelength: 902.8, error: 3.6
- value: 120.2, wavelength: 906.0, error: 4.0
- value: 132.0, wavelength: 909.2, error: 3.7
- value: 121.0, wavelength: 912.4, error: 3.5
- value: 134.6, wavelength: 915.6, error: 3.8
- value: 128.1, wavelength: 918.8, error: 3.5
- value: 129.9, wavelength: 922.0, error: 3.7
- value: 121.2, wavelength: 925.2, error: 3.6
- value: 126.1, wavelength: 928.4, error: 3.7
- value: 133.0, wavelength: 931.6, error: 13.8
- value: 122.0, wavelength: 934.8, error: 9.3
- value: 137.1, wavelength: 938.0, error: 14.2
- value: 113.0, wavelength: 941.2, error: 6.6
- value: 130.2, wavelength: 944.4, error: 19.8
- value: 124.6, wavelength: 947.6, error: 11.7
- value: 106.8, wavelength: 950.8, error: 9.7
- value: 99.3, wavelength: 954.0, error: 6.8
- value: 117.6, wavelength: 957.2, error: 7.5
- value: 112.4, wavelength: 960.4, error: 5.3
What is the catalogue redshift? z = 0.33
